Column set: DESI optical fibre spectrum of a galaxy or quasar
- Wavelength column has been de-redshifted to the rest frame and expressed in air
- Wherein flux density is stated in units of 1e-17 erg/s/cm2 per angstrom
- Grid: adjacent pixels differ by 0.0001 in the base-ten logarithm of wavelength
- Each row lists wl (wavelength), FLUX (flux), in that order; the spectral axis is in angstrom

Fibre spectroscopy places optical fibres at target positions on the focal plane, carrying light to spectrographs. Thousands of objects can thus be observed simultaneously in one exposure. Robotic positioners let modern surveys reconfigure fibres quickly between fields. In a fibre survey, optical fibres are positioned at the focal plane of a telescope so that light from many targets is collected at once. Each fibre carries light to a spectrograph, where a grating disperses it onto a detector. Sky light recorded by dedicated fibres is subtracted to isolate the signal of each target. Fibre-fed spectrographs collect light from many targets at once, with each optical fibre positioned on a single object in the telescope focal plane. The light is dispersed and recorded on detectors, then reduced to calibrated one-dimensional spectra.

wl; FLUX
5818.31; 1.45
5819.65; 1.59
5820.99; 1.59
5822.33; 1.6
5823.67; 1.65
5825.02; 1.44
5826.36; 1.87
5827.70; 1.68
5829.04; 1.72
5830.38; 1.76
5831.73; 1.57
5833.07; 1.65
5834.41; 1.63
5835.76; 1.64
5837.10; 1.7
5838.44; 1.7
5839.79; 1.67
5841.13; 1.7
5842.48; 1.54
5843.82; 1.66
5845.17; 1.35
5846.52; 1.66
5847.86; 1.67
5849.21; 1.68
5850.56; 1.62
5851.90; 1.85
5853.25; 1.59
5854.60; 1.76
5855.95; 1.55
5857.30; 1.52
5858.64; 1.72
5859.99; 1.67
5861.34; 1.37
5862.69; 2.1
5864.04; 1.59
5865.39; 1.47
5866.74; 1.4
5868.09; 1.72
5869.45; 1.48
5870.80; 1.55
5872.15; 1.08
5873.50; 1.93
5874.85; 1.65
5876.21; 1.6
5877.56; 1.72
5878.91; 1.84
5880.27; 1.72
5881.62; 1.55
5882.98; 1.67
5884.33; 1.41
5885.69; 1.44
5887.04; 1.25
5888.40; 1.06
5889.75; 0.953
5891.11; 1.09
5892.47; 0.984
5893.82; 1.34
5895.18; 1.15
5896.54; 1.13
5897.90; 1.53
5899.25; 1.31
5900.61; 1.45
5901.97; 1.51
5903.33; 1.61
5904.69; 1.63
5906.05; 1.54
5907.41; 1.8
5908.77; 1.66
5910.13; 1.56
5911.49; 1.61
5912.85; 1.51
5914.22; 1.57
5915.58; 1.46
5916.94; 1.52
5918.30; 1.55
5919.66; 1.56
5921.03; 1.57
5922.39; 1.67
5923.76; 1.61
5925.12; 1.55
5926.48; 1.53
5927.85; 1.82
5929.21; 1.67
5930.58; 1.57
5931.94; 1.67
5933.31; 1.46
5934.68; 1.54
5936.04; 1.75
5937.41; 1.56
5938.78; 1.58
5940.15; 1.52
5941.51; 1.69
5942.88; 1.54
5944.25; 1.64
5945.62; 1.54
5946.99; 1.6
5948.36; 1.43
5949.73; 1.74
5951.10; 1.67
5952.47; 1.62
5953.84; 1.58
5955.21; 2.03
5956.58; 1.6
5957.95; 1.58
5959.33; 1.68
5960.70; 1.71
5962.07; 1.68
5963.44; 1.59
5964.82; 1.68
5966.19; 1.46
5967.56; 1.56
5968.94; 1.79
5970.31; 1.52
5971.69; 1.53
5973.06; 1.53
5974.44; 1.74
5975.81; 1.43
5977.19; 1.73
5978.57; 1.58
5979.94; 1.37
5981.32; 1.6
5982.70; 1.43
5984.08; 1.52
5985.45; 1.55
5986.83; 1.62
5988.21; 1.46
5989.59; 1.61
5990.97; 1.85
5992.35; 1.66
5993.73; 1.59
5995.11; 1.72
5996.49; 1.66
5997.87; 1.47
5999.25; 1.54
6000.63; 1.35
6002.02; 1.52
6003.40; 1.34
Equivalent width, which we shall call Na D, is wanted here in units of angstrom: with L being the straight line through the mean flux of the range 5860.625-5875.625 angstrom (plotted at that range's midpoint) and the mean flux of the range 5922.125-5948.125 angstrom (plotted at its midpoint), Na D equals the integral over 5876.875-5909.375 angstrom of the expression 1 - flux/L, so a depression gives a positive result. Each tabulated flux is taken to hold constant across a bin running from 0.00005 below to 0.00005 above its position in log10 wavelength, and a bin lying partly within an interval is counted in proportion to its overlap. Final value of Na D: 3.2 angstrom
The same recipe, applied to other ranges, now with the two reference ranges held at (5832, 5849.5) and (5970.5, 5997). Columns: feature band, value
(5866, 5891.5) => 2.15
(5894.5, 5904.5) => 1.34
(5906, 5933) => 0.13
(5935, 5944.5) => -0.04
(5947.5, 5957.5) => -0.42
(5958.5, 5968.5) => -0.21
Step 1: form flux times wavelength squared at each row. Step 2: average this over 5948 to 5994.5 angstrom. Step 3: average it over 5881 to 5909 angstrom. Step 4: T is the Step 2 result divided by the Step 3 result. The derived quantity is 1.20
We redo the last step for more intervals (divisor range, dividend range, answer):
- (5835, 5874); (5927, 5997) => 1.03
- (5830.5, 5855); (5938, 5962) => 1.03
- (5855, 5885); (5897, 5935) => 0.99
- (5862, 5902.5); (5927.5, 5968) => 1.14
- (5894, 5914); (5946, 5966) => 1.12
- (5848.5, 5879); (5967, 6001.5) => 1.01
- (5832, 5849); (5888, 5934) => 0.93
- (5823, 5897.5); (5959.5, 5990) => 1.06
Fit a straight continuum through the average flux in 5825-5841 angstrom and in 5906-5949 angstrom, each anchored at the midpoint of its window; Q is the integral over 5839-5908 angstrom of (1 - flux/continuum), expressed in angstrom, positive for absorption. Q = 4.90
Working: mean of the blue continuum 1.68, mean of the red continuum 1.59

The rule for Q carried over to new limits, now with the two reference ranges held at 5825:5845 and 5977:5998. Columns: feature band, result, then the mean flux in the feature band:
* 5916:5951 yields 0.41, 1.6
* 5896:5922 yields 1.47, 1.53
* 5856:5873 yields 0.91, 1.56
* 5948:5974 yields -0.53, 1.63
